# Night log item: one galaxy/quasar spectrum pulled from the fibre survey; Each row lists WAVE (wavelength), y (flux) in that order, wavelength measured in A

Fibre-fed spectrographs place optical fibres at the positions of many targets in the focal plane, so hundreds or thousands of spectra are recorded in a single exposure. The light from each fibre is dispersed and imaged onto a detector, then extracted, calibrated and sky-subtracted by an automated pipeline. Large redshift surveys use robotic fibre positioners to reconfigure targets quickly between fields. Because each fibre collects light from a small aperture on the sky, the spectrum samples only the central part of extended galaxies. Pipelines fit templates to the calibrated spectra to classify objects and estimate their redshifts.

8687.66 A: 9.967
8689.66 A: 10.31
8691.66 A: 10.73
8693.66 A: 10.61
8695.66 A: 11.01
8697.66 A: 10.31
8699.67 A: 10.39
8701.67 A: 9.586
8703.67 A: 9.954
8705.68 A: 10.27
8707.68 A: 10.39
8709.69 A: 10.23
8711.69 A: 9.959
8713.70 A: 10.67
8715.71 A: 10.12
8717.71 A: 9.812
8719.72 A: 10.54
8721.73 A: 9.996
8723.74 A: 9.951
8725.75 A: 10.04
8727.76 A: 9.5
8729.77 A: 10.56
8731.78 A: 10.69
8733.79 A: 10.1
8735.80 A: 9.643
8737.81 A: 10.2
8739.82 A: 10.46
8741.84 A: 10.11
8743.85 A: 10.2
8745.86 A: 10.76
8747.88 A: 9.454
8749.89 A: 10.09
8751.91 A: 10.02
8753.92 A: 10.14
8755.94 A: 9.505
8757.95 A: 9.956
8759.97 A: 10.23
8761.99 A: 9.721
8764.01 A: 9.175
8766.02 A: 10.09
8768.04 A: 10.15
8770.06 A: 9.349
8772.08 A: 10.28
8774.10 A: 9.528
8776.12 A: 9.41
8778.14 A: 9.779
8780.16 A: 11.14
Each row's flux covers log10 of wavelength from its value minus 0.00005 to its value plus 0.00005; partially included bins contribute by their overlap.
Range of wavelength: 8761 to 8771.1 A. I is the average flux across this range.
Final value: 9.7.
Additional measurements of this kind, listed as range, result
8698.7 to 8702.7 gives 10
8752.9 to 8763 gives 9.91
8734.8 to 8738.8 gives 9.93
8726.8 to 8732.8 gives 10.3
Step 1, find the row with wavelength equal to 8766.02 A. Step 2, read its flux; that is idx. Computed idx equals 10.09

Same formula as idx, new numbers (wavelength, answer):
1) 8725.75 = 10.04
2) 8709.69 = 10.23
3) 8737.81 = 10.2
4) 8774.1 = 9.528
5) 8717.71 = 9.812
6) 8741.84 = 10.11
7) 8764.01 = 9.175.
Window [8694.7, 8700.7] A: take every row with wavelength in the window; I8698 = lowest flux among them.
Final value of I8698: 10.31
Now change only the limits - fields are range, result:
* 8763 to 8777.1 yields 9.175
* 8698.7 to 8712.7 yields 9.586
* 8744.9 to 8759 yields 9.454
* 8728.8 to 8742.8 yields 9.643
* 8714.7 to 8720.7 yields 9.812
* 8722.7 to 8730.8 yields 9.5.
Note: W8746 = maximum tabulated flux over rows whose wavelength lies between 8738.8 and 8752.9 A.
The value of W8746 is 10.76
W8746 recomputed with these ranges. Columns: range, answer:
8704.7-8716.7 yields 10.67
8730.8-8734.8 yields 10.69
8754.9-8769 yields 10.23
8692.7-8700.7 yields 11.01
